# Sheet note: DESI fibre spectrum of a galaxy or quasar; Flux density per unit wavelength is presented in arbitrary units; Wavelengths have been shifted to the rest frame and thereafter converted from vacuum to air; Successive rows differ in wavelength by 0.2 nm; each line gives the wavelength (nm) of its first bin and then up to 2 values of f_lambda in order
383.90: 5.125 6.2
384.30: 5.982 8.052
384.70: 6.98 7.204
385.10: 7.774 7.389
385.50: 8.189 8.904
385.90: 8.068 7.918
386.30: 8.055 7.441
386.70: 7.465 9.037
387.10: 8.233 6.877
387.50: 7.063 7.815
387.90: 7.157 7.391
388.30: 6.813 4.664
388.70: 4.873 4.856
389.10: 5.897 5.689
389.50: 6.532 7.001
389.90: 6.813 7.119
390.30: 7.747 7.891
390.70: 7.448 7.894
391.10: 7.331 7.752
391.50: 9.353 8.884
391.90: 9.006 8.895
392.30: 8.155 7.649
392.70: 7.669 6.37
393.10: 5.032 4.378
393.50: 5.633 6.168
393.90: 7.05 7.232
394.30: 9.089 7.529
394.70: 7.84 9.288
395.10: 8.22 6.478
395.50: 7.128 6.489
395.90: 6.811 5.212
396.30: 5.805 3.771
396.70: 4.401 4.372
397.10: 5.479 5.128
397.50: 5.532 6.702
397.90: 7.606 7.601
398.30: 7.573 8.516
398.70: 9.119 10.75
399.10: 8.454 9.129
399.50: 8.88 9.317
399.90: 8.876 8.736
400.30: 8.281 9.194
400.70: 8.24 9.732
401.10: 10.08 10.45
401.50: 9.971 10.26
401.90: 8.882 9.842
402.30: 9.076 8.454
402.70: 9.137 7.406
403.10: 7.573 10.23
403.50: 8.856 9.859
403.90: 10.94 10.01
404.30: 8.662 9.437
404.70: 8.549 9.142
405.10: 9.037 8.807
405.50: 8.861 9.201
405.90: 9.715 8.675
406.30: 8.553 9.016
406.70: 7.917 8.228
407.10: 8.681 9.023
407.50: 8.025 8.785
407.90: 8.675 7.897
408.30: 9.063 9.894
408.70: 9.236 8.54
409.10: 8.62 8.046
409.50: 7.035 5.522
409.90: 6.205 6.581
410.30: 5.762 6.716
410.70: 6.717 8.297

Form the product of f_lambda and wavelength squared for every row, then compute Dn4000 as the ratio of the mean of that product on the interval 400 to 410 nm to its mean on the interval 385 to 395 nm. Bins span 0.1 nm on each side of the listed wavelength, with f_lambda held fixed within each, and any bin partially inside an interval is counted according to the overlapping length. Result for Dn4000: 1.3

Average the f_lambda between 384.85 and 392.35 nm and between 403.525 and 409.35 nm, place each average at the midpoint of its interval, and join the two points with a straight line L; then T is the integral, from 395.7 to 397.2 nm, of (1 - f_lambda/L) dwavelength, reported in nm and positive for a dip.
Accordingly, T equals 0.53 nm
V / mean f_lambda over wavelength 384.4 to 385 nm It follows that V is 7.41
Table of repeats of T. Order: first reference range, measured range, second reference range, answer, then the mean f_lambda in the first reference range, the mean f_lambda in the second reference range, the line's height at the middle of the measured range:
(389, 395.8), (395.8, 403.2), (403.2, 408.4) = 0.26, 7.31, 8.99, 8.2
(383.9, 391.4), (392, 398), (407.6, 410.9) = 0.63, 7.15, 7.72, 7.34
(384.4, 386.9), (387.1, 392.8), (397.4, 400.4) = 0.54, 7.84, 8.34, 8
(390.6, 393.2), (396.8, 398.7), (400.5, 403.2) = 0.44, 7.8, 9.16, 8.6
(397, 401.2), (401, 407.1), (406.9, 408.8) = -0.44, 8.23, 8.78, 8.54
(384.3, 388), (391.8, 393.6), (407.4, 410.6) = 0.18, 7.71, 7.79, 7.73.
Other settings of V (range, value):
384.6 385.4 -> 7.34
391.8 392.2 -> 8.95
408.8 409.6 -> 8.06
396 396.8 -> 4.8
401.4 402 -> 9.7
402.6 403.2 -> 8.04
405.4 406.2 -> 9.11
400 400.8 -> 8.61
